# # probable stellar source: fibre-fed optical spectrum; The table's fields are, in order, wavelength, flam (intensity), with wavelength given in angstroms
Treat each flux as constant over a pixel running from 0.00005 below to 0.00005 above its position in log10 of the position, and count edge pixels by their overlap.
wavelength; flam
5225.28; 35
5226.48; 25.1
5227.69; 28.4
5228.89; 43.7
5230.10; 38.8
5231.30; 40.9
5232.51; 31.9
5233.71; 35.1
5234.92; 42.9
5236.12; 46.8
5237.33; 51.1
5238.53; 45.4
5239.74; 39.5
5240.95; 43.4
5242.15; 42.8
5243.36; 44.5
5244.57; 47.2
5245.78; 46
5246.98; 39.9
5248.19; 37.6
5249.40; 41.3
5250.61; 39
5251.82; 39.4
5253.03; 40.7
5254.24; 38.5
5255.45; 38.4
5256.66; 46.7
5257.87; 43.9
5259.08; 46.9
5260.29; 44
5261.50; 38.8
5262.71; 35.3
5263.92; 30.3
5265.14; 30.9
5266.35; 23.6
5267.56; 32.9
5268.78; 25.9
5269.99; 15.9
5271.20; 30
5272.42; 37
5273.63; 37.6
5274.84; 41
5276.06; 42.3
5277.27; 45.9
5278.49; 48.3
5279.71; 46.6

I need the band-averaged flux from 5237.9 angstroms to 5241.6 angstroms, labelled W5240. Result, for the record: 42.9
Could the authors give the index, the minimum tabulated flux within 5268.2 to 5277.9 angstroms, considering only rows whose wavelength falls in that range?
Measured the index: 15.9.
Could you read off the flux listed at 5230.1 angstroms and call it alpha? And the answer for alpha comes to 38.8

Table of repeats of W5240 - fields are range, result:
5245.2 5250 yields 41.2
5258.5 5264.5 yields 39.1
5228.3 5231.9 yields 41.1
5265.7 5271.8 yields 25.7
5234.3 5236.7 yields 44.8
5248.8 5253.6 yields 40.1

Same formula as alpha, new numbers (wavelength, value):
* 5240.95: 43.4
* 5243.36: 44.5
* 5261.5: 38.8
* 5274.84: 41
